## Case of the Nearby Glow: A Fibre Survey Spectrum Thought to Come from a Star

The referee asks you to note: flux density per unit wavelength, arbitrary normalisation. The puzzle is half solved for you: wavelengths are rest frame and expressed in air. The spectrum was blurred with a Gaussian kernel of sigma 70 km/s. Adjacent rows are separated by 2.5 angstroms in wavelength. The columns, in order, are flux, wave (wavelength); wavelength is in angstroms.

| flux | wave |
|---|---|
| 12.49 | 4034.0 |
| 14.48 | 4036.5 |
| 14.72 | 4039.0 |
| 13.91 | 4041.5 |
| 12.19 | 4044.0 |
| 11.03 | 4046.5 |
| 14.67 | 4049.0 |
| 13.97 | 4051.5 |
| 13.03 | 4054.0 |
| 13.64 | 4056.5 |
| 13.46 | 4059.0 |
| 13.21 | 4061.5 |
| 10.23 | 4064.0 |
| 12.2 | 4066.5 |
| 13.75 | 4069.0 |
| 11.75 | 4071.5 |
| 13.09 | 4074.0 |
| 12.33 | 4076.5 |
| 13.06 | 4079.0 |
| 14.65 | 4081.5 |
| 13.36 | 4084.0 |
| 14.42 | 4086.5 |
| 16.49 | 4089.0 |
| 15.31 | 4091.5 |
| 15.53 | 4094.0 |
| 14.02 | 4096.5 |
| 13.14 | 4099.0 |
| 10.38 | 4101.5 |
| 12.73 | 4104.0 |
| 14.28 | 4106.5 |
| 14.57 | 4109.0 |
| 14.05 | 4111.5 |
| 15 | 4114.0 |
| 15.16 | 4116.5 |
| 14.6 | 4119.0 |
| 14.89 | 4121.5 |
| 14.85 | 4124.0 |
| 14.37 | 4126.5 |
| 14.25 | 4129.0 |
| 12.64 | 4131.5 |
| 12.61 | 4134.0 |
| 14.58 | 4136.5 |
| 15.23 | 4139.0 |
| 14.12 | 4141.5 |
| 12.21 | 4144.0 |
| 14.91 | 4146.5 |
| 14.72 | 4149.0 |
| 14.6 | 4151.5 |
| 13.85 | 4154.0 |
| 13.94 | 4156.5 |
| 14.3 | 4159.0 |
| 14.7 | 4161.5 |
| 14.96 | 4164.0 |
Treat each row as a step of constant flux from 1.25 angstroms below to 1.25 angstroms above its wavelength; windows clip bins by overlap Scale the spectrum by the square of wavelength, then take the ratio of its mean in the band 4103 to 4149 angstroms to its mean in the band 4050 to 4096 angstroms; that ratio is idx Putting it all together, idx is 1.1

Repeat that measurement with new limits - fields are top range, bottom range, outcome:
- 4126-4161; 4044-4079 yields 1.14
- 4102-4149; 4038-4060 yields 1.10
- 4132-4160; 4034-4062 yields 1.10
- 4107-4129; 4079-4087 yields 1.07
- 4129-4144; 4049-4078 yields 1.11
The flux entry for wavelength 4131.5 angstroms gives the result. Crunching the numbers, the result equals 12.64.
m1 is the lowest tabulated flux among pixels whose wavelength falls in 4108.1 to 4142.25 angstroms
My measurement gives 12.61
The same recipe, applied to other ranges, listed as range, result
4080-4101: 13.14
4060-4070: 10.23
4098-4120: 10.38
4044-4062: 11.03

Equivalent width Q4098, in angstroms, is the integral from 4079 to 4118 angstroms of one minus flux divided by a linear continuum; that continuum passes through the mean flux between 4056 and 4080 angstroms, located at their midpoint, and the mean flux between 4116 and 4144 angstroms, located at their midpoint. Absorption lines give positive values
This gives -2.3 angstroms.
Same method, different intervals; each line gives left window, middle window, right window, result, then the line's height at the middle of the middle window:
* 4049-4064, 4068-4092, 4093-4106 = -0.99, 13.2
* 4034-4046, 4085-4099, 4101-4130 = -0.97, 14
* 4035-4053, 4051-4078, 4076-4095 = 2.38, 14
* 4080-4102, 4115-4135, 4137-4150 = 0.07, 14.3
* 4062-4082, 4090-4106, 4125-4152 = -0.57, 13.1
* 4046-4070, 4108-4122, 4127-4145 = -1.23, 13.5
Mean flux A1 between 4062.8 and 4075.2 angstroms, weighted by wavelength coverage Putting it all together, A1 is 12.2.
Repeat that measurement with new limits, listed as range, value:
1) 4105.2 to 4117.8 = 14.6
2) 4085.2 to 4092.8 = 15.4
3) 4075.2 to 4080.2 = 12.7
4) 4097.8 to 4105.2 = 12.1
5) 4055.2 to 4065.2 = 12.6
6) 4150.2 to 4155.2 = 14.2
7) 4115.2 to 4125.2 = 14.9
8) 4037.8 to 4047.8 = 13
